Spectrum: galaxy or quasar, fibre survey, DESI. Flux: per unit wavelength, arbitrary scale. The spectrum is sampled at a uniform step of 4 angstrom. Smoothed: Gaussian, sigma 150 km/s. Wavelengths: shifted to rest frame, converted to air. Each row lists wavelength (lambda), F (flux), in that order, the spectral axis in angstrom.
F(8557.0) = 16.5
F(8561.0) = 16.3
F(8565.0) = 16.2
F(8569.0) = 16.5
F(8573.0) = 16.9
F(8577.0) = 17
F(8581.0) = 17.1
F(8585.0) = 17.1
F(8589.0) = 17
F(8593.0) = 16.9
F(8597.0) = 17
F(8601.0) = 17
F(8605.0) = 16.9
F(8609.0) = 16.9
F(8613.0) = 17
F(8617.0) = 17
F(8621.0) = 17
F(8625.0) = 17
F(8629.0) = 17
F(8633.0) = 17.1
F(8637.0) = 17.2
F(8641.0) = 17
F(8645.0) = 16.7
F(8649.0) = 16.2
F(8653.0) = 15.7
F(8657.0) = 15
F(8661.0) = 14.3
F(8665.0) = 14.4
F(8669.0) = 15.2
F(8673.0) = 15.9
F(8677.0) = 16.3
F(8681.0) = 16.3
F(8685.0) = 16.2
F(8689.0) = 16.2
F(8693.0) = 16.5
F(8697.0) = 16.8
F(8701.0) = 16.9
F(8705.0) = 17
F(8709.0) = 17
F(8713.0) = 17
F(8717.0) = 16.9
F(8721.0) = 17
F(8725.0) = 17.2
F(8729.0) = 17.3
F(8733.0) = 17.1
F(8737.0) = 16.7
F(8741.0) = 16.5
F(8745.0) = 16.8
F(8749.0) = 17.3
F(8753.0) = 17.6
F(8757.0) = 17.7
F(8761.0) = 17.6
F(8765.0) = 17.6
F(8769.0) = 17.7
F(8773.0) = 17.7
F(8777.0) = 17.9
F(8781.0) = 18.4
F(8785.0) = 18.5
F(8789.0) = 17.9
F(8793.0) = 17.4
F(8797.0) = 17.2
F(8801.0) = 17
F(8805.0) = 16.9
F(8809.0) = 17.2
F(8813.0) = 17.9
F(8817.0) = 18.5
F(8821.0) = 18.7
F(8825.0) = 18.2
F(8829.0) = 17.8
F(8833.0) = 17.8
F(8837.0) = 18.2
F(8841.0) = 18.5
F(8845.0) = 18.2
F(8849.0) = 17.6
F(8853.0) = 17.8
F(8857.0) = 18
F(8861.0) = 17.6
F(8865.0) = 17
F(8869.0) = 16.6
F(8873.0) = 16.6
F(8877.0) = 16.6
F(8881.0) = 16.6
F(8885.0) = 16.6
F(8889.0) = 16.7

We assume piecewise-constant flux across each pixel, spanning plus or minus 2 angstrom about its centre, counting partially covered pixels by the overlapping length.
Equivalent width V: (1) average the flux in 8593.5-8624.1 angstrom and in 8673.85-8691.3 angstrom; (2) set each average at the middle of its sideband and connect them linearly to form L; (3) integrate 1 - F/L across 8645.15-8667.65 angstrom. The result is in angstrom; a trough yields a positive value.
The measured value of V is 1.7 angstrom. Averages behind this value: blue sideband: 17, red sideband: 16.2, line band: 15.3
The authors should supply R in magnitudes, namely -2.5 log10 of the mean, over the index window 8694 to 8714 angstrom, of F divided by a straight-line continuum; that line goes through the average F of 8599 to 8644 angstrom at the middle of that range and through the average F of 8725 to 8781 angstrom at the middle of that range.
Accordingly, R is 0.02 mag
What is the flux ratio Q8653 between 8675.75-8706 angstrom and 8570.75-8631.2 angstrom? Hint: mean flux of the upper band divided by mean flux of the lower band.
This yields 0.97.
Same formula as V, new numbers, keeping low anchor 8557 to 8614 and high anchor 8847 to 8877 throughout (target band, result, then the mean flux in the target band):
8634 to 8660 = 1.0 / 16.3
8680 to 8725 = 0.7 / 16.7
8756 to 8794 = -1.6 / 17.9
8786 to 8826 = -1.2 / 17.7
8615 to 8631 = -0.1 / 17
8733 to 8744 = 0.2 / 16.7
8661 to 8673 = 1.5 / 14.9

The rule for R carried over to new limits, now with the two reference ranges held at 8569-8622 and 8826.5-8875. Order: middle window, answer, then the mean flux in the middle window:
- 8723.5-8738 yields 0.01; 17.1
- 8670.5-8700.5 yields 0.06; 16.3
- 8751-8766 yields -0.01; 17.6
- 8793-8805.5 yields 0.03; 17.1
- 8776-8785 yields -0.05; 18.3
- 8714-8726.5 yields 0.02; 17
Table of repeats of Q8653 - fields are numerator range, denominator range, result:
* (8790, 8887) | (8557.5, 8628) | 1.04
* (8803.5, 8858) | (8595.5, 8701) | 1.10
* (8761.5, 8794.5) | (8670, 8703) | 1.09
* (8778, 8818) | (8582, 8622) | 1.04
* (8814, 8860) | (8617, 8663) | 1.10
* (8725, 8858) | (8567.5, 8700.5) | 1.07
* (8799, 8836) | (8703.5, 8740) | 1.05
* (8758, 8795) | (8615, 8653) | 1.06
